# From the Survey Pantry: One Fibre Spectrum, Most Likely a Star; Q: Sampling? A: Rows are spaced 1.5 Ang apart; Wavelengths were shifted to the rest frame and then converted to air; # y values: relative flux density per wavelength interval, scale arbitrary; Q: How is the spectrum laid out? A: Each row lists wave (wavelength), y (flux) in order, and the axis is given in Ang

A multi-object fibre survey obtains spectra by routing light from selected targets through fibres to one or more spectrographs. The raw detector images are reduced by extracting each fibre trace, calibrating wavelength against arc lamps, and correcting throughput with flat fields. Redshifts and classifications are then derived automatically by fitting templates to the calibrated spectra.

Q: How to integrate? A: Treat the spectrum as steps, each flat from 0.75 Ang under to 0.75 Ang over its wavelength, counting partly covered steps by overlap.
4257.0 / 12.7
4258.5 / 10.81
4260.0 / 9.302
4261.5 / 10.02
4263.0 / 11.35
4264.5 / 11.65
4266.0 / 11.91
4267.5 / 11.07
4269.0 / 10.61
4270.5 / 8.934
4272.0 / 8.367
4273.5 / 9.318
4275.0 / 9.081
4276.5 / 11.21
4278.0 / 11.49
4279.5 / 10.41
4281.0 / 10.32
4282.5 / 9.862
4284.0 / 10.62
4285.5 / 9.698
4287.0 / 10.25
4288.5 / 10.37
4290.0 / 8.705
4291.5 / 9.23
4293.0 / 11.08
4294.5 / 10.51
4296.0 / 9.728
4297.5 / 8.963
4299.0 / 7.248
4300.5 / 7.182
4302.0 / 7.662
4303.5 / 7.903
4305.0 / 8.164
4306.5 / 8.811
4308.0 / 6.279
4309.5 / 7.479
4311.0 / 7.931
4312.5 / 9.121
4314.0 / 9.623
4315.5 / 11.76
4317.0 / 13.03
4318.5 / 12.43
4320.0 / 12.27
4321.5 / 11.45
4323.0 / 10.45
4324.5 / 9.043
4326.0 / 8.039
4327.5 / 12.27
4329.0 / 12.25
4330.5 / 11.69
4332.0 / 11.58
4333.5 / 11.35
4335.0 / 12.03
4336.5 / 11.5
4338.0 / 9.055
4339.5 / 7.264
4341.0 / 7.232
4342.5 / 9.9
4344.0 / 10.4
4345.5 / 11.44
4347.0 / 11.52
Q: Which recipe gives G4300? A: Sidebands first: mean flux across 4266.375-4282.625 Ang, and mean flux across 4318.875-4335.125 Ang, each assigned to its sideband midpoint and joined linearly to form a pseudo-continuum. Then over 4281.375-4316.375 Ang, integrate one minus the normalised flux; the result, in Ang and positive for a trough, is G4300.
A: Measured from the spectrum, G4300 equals 4.9 Ang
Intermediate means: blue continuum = 10.1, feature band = 9.08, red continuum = 11.1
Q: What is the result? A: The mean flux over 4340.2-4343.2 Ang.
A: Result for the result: 8.52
